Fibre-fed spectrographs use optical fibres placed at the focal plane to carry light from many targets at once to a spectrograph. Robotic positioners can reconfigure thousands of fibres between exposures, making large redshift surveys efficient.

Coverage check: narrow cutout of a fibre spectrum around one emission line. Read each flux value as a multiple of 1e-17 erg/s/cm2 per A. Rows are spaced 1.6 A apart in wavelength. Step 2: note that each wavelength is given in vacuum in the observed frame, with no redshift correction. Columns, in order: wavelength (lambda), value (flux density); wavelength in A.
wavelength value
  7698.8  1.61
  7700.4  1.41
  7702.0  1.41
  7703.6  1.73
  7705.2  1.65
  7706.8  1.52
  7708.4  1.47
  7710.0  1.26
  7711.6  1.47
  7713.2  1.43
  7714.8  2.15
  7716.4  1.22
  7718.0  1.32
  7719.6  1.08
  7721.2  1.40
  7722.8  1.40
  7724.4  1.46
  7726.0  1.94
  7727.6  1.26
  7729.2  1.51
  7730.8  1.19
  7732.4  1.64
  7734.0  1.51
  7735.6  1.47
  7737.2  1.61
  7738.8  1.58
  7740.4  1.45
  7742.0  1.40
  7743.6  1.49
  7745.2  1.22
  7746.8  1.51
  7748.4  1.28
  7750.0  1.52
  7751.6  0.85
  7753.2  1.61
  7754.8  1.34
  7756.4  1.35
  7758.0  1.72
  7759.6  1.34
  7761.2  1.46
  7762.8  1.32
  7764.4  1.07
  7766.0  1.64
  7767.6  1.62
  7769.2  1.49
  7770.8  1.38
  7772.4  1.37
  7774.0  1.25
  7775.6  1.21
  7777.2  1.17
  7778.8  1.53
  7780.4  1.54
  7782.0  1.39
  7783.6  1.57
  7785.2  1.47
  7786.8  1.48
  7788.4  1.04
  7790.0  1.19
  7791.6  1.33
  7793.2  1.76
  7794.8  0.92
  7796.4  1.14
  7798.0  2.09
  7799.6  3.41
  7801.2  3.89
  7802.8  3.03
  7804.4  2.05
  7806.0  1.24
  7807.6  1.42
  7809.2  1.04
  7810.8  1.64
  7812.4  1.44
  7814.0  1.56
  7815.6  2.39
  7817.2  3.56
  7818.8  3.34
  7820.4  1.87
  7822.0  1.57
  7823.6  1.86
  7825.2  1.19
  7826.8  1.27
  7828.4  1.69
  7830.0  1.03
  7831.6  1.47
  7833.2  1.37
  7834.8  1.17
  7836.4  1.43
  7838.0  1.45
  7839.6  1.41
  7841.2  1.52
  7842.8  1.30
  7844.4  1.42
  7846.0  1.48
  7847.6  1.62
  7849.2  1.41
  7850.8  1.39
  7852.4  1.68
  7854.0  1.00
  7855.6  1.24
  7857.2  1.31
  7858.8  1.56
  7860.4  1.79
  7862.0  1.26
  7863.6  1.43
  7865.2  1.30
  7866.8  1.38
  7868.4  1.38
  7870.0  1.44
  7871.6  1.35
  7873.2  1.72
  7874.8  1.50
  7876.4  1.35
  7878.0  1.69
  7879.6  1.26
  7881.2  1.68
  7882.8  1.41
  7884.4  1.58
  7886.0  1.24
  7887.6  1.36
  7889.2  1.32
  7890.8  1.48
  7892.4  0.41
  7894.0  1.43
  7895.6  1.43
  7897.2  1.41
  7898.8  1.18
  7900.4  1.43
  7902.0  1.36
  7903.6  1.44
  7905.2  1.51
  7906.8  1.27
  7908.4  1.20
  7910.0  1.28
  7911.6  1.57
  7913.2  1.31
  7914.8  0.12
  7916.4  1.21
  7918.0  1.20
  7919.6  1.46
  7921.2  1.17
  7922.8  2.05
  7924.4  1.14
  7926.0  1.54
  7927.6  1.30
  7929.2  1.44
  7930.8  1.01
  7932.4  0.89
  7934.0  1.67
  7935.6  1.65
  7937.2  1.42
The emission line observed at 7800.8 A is [S II] 6716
